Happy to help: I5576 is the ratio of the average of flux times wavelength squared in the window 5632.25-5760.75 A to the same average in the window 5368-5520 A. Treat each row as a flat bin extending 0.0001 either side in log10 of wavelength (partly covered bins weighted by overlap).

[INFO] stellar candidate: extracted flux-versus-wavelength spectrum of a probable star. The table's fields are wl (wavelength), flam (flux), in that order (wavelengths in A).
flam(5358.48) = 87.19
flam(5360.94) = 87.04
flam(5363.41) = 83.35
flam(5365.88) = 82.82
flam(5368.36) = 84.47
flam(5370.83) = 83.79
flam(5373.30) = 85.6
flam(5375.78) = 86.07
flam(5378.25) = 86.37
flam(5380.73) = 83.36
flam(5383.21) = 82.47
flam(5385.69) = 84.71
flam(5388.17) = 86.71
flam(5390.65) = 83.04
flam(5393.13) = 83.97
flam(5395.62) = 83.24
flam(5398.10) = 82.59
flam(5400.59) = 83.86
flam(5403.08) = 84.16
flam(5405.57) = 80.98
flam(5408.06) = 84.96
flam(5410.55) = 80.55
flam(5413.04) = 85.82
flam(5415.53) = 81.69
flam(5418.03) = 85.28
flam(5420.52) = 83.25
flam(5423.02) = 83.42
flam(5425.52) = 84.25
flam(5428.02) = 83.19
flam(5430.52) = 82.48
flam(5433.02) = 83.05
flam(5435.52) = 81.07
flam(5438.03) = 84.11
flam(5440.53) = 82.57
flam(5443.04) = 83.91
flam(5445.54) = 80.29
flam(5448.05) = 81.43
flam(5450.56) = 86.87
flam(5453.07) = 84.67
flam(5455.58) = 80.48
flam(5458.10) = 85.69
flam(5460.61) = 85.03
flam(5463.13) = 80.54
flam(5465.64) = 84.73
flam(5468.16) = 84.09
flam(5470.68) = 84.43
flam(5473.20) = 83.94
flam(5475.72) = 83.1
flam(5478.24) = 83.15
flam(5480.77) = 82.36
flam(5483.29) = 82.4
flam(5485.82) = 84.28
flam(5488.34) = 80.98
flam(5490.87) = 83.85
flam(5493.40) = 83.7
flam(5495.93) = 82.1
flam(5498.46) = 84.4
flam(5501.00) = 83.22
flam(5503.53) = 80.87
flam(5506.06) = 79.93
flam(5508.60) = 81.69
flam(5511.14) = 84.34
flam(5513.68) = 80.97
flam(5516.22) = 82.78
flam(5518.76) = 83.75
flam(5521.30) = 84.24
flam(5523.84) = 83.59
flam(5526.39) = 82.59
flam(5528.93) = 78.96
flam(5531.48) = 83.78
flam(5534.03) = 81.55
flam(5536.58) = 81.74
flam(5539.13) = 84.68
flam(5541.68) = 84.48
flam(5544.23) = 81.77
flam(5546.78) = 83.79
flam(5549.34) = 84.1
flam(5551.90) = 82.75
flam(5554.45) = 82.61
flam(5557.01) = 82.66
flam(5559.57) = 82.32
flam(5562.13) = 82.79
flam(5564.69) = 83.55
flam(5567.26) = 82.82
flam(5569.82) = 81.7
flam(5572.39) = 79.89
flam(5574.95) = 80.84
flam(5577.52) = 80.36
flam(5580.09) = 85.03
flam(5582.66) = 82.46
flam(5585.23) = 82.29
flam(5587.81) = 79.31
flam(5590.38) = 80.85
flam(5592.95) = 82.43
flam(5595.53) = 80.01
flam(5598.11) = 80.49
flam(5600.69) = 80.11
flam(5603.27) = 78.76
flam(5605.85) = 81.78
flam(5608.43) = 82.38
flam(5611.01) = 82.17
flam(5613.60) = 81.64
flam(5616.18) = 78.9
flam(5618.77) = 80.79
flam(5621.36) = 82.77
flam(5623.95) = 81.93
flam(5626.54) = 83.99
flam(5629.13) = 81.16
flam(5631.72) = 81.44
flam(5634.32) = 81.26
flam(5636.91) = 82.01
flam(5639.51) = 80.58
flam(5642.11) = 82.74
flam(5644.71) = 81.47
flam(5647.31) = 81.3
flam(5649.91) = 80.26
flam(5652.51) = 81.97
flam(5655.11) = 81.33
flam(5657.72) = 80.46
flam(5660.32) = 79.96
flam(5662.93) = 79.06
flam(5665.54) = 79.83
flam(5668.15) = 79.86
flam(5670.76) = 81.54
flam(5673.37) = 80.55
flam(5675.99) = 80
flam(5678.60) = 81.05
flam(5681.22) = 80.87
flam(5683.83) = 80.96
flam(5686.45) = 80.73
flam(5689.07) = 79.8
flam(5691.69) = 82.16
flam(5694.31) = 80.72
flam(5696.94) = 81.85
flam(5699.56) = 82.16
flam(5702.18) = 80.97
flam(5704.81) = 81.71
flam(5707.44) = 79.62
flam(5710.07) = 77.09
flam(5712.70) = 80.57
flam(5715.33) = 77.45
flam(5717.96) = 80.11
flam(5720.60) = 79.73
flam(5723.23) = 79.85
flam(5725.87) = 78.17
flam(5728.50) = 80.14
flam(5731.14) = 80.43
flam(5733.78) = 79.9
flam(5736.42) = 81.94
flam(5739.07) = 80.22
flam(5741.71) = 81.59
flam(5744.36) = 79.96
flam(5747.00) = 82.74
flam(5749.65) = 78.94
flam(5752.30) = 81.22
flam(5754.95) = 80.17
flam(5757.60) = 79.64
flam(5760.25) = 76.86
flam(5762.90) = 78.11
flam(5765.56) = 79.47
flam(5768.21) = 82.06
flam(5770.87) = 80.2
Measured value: 1.1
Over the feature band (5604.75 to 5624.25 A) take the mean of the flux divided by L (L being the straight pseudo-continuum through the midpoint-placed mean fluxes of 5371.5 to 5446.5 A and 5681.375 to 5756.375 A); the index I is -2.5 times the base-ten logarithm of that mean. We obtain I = 0.00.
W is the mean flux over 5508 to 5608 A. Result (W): 82.2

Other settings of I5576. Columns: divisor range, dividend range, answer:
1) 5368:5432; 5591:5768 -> 1.06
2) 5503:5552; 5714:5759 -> 1.04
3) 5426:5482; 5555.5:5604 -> 1.03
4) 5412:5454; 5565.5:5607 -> 1.03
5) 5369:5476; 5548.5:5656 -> 1.04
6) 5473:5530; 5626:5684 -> 1.04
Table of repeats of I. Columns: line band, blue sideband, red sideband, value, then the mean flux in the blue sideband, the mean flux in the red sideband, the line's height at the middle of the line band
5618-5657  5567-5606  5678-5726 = -0.01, 81.1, 80.3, 80.8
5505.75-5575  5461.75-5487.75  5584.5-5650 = 0.00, 83.3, 81.3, 82.3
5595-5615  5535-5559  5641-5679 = 0.01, 83.1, 80.7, 81.9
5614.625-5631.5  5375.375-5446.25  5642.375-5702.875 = 0.00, 83.5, 80.9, 81.4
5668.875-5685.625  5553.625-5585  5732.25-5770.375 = 0.00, 82.2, 80.2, 81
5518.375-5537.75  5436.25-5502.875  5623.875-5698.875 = 0.00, 83.3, 81.1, 82.6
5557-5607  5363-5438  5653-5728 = 0.00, 83.7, 80.3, 81.6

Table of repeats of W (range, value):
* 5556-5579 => 81.9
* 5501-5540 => 82.4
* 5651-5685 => 80.6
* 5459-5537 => 82.8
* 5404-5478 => 83.3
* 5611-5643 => 81.6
